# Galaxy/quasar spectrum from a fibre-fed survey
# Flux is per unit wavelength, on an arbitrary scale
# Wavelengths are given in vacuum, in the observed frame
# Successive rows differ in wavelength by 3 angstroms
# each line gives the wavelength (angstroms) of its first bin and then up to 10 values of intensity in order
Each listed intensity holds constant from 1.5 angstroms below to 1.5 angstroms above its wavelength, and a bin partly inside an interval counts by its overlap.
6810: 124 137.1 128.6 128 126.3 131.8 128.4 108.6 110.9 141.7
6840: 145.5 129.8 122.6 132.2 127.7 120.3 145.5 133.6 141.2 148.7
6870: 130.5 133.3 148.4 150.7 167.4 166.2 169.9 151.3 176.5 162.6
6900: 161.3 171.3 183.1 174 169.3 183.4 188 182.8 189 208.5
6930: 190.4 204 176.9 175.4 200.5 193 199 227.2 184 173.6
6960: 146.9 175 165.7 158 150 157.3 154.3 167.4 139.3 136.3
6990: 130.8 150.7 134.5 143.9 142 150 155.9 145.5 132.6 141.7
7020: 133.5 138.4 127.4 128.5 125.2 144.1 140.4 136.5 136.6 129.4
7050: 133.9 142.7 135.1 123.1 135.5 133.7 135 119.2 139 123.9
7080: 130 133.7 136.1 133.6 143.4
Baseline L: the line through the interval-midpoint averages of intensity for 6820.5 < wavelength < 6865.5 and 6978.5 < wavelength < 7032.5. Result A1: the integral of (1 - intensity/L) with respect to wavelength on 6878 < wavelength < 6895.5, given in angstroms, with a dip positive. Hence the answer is -4.1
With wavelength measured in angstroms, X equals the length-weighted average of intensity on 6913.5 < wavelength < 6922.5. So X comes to 185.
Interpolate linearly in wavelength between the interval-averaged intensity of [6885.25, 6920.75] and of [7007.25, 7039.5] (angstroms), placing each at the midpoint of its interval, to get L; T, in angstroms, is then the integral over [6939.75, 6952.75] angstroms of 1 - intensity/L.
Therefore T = -3.5 angstroms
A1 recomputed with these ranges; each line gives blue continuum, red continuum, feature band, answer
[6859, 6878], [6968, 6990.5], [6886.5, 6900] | -2.15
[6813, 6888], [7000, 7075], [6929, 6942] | -4.96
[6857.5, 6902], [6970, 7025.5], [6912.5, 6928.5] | -4.17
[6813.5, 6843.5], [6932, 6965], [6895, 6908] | -0.51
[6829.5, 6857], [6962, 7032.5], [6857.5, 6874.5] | -1.15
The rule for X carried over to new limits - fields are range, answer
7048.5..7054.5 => 138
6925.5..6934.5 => 201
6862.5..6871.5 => 140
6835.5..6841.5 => 144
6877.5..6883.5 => 159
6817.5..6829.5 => 129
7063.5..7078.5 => 130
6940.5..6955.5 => 201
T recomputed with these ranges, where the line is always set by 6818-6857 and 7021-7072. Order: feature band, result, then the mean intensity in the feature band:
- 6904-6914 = -3.6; 176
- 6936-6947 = -4.9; 188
